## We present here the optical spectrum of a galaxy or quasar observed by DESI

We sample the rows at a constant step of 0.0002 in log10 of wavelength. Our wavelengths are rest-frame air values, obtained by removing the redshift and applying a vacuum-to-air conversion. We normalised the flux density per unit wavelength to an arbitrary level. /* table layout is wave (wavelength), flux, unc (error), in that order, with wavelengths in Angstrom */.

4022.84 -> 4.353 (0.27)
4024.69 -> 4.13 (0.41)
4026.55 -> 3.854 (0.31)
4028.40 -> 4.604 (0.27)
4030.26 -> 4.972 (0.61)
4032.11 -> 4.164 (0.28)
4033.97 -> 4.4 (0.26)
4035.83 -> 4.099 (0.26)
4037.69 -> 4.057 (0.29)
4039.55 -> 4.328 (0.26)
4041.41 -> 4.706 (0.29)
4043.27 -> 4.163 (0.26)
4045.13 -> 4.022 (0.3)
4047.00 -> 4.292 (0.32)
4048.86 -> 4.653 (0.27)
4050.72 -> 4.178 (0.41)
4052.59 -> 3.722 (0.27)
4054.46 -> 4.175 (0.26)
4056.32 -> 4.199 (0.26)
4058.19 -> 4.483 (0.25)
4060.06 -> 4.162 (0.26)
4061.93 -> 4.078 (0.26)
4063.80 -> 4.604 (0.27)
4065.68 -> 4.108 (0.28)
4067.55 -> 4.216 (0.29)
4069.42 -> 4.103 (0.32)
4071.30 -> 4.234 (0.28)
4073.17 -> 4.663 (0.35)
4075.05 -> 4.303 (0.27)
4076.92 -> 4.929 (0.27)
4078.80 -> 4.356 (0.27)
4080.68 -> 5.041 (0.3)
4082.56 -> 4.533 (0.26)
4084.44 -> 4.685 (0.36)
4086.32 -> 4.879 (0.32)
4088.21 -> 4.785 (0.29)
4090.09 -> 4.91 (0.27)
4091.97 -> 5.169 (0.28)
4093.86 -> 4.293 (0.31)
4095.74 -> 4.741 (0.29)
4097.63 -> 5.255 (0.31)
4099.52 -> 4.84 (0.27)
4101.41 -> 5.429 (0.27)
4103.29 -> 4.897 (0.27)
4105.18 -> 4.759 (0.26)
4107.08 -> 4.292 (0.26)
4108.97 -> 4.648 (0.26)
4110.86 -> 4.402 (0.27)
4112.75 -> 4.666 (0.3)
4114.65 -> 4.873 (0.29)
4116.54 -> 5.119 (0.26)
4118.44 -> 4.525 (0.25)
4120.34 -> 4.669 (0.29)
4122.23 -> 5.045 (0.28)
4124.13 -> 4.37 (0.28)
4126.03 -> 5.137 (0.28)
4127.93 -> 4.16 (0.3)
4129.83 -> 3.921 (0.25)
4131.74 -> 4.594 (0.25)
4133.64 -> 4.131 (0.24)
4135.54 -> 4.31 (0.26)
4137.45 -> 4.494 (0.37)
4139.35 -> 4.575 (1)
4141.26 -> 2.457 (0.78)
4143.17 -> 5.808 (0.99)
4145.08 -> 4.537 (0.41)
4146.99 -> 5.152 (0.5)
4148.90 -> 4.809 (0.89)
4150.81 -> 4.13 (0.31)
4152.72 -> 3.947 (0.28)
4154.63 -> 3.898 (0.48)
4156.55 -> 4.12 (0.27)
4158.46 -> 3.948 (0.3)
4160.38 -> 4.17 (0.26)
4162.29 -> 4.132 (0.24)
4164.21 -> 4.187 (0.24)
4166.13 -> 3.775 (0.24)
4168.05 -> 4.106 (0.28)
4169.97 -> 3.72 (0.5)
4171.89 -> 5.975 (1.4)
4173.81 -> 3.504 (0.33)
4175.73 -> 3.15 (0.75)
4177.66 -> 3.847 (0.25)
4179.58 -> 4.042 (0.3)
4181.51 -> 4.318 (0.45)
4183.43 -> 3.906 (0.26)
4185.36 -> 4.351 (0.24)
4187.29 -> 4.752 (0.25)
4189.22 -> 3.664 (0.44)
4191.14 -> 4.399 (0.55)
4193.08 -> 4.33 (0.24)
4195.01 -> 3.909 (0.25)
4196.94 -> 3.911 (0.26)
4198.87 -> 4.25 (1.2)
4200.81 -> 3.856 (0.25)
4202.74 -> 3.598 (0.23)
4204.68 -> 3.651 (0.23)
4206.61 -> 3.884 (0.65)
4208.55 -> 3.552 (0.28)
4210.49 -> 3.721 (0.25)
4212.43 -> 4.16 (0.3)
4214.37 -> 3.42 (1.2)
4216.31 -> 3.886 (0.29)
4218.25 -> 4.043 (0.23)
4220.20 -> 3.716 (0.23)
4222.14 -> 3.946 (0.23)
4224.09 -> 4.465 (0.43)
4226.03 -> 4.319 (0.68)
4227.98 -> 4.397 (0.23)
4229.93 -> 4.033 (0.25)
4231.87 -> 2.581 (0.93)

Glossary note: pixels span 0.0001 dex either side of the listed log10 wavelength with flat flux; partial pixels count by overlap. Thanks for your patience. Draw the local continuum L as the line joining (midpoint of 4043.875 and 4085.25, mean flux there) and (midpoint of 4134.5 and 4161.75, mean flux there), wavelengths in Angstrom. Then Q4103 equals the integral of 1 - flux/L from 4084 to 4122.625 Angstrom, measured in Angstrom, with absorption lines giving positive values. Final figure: -4.2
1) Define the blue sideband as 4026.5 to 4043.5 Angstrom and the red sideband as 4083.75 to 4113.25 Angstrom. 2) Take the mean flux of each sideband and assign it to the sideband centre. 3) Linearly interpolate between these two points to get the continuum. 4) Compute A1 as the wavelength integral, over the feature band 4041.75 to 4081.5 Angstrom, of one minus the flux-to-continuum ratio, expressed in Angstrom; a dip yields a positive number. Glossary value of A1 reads 2.0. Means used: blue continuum 4.37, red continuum 4.79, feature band 4.32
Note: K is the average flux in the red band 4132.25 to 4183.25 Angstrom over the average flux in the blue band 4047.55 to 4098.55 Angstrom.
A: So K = 0.93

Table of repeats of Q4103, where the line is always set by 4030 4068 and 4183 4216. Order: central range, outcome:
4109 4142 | -2.78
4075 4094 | -2.55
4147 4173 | -1.39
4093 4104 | -1.99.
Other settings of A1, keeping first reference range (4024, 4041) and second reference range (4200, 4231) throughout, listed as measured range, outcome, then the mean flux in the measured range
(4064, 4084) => -1.17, 4.46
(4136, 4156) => -1.54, 4.37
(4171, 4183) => -0.37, 4.12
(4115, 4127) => -2.04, 4.82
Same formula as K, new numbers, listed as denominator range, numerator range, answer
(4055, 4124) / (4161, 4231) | 0.87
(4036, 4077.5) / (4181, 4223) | 0.93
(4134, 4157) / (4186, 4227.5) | 0.91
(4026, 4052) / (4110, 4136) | 1.06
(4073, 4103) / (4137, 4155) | 0.91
